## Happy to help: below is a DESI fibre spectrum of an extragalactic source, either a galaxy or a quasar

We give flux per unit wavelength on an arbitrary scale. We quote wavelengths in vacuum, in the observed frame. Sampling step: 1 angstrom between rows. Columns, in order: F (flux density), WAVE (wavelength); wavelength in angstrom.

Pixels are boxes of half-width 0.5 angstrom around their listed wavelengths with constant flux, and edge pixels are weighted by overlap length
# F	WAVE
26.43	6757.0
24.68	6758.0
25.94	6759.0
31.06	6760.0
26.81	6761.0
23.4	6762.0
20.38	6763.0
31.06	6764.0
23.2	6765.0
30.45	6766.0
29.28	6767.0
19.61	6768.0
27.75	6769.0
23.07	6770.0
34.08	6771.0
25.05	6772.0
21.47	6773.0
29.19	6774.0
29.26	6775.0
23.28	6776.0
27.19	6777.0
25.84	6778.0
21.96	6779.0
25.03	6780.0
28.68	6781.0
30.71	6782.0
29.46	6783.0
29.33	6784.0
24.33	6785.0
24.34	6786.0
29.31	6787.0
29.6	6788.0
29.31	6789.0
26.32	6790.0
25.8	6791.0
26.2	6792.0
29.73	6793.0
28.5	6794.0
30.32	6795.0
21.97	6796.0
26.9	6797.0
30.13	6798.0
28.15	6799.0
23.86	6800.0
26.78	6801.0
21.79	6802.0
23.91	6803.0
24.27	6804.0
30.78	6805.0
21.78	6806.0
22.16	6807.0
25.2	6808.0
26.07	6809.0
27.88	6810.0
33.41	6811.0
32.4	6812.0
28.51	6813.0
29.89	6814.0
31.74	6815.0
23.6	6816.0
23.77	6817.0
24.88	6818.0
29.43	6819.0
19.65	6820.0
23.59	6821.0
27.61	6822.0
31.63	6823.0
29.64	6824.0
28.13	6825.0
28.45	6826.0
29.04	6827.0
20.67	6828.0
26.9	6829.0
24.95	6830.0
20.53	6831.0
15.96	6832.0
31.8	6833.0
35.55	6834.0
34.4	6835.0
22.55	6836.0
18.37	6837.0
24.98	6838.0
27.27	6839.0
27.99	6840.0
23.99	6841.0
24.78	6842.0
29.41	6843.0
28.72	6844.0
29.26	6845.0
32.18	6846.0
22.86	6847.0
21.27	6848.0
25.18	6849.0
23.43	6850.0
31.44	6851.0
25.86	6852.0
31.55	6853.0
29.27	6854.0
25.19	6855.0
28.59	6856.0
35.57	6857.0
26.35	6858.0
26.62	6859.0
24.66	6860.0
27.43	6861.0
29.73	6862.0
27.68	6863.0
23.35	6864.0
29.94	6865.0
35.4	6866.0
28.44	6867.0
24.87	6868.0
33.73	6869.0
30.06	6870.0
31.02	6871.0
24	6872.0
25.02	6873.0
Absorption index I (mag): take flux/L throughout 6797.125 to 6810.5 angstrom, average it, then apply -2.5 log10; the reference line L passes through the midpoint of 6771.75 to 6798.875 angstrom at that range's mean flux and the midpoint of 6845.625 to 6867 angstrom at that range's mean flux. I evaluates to 0.07 mag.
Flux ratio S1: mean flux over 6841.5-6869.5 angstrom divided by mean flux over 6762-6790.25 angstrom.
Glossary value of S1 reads 1.05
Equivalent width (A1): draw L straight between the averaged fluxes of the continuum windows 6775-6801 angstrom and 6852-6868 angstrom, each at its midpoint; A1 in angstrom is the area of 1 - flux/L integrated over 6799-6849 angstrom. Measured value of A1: 2.4 angstrom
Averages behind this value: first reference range 27.1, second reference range 28.4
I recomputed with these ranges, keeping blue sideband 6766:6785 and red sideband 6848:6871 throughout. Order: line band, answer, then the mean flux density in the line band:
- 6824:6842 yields 0.07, 26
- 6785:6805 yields 0.01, 26.7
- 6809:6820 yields -0.02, 28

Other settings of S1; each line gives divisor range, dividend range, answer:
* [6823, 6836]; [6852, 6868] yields 1.05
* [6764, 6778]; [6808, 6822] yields 1.03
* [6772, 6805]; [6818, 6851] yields 0.99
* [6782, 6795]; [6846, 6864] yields 0.98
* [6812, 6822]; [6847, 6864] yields 1.03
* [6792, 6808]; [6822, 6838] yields 1.02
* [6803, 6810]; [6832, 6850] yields 1.06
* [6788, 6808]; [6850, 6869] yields 1.08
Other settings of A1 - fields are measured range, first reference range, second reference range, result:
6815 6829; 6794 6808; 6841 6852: -0.1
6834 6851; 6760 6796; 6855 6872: 1.1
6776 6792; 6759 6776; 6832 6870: -0.2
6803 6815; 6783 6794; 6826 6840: -0.3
